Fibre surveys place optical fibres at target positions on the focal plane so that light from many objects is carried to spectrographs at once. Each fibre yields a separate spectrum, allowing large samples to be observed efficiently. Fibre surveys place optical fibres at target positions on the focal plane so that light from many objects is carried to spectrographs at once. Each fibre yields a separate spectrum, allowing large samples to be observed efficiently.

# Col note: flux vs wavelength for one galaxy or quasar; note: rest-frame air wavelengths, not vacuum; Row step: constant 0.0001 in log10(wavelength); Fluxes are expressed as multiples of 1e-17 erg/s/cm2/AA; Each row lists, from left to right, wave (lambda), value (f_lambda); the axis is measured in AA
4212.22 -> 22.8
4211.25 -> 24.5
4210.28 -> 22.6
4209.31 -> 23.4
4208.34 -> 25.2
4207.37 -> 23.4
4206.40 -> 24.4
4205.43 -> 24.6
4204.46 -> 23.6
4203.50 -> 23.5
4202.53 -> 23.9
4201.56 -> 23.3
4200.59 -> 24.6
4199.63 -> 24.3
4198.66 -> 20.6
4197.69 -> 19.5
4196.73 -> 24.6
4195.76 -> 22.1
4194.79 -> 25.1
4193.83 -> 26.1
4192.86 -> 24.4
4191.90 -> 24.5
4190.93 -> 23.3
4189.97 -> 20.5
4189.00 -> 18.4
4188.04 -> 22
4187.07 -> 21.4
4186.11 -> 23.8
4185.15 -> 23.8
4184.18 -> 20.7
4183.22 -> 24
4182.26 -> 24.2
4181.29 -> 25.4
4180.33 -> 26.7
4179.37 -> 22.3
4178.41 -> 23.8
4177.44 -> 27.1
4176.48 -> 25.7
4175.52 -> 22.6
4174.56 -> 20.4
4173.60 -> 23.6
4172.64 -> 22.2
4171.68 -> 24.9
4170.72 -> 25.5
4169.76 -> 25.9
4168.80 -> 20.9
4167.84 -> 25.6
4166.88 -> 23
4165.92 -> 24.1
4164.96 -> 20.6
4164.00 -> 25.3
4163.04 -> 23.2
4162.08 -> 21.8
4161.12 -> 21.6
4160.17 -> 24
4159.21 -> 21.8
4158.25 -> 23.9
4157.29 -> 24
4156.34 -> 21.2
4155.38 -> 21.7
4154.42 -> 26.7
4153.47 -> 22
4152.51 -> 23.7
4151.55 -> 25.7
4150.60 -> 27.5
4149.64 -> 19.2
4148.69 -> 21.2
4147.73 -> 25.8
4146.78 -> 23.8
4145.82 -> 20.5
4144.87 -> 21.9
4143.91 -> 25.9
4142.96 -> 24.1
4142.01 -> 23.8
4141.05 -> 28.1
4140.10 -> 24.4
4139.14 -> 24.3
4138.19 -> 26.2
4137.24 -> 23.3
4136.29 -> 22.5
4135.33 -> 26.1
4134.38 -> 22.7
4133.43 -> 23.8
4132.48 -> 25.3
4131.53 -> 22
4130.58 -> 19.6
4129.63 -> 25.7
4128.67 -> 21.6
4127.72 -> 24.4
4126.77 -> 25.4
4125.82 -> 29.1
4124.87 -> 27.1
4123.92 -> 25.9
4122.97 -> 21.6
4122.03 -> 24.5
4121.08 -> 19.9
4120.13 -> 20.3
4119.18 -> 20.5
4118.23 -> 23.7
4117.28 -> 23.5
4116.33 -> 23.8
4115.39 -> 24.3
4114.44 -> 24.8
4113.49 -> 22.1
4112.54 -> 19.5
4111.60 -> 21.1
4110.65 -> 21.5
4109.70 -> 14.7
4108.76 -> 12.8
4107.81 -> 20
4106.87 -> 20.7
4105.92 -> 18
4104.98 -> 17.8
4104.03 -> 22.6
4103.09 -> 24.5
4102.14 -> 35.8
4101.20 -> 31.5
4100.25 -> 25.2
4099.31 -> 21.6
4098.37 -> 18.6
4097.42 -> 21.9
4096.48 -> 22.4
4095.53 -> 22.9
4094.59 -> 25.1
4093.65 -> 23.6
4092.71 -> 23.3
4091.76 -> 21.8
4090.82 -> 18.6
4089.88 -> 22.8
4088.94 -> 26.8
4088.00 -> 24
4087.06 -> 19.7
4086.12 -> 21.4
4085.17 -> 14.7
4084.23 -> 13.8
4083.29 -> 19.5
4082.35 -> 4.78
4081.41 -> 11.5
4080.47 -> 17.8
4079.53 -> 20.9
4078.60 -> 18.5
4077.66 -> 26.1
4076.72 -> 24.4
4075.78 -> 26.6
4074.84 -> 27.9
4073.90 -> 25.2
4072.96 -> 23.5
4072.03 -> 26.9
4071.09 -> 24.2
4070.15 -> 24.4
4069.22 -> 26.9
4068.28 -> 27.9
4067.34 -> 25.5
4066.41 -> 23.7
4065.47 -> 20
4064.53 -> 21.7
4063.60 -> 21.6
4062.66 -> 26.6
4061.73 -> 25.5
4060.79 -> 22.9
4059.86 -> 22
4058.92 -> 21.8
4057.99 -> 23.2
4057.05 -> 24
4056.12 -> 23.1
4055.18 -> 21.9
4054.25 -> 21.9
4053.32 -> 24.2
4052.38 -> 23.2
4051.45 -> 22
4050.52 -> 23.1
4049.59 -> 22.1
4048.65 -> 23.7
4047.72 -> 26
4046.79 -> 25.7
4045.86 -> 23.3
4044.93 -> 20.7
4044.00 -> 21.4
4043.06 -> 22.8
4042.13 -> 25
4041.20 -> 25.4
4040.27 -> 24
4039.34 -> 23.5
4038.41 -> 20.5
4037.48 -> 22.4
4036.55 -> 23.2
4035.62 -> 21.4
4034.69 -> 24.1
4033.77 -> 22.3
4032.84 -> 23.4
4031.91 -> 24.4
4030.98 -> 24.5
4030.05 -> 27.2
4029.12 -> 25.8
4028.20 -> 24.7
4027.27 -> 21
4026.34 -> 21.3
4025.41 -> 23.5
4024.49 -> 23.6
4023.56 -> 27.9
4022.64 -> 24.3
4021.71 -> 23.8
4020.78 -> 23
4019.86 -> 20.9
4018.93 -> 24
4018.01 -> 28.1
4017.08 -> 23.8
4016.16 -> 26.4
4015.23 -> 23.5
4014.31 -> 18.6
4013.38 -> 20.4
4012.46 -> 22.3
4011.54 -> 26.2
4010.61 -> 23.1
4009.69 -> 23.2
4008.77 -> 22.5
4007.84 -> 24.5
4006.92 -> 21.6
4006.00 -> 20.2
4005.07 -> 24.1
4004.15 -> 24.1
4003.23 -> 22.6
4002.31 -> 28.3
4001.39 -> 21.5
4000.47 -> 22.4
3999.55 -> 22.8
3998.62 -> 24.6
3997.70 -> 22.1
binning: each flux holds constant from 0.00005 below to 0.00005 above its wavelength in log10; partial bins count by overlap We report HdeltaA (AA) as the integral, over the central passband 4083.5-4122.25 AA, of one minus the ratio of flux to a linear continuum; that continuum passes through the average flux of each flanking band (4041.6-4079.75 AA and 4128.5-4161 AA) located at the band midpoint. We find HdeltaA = 3.05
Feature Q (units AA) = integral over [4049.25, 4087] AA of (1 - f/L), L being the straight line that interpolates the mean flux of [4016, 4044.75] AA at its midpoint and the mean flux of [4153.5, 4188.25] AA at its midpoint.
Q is 2.4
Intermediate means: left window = 23.7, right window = 23.5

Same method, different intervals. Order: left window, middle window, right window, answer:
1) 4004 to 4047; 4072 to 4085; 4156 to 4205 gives 1.8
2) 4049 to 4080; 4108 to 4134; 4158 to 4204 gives 1.1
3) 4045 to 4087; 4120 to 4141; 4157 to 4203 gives -1.0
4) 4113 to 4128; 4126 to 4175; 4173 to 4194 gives -0.1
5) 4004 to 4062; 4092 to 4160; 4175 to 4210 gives 0.8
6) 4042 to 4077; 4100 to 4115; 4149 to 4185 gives 1.1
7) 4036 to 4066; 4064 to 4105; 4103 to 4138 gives 0.4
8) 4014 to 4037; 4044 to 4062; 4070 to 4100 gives -0.3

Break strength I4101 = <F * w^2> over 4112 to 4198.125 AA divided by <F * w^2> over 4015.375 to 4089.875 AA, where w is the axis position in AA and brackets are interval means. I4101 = 1.1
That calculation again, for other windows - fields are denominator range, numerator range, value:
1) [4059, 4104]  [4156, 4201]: 1.08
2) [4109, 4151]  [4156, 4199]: 1.02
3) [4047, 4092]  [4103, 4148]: 1.05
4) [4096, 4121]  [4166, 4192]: 1.10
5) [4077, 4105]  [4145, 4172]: 1.13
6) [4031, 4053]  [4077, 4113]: 0.92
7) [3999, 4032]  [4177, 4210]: 1.08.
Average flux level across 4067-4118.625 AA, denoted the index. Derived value 22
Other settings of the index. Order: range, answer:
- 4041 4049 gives 23.7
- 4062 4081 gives 24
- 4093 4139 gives 23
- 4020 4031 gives 24.1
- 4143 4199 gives 23.3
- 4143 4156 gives 23.5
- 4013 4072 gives 23.6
